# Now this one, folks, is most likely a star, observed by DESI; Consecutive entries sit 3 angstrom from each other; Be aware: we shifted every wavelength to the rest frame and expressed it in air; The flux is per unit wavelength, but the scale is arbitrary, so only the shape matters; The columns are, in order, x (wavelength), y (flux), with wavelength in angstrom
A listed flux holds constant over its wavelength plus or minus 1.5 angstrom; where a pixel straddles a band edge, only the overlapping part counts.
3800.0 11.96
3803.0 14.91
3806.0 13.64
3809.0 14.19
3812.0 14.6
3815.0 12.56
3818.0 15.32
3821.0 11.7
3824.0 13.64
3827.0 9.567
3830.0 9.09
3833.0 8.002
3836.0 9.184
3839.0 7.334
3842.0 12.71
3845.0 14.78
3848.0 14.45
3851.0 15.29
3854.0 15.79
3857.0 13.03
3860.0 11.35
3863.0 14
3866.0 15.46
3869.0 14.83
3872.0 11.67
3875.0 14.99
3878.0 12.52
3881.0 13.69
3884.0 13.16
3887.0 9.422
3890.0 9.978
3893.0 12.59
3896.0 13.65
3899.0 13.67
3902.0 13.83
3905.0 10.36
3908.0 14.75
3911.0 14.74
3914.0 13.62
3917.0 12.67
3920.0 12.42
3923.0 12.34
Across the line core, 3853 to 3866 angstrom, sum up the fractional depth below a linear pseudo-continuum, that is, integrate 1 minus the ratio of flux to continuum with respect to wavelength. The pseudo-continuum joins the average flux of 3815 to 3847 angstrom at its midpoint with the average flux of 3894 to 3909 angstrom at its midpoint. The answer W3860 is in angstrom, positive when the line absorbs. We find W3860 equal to -1.78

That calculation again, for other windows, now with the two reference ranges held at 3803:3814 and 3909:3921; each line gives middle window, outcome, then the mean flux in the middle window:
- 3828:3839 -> 4.2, 8.6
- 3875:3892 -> 2.0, 12.1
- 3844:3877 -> -0.7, 14.1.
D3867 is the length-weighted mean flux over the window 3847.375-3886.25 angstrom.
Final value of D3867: 13.8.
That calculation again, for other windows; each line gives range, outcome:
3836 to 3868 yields 13.2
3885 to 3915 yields 12.7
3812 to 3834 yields 11.7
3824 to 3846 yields 10.2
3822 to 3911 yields 12.5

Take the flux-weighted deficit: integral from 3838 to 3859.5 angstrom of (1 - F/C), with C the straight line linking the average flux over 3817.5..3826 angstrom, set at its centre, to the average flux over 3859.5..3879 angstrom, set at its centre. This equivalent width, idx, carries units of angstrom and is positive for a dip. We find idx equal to 0.09 angstrom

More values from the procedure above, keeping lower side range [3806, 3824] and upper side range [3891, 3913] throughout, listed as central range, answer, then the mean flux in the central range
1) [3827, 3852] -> 4.40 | 11.2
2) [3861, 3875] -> -0.58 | 14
